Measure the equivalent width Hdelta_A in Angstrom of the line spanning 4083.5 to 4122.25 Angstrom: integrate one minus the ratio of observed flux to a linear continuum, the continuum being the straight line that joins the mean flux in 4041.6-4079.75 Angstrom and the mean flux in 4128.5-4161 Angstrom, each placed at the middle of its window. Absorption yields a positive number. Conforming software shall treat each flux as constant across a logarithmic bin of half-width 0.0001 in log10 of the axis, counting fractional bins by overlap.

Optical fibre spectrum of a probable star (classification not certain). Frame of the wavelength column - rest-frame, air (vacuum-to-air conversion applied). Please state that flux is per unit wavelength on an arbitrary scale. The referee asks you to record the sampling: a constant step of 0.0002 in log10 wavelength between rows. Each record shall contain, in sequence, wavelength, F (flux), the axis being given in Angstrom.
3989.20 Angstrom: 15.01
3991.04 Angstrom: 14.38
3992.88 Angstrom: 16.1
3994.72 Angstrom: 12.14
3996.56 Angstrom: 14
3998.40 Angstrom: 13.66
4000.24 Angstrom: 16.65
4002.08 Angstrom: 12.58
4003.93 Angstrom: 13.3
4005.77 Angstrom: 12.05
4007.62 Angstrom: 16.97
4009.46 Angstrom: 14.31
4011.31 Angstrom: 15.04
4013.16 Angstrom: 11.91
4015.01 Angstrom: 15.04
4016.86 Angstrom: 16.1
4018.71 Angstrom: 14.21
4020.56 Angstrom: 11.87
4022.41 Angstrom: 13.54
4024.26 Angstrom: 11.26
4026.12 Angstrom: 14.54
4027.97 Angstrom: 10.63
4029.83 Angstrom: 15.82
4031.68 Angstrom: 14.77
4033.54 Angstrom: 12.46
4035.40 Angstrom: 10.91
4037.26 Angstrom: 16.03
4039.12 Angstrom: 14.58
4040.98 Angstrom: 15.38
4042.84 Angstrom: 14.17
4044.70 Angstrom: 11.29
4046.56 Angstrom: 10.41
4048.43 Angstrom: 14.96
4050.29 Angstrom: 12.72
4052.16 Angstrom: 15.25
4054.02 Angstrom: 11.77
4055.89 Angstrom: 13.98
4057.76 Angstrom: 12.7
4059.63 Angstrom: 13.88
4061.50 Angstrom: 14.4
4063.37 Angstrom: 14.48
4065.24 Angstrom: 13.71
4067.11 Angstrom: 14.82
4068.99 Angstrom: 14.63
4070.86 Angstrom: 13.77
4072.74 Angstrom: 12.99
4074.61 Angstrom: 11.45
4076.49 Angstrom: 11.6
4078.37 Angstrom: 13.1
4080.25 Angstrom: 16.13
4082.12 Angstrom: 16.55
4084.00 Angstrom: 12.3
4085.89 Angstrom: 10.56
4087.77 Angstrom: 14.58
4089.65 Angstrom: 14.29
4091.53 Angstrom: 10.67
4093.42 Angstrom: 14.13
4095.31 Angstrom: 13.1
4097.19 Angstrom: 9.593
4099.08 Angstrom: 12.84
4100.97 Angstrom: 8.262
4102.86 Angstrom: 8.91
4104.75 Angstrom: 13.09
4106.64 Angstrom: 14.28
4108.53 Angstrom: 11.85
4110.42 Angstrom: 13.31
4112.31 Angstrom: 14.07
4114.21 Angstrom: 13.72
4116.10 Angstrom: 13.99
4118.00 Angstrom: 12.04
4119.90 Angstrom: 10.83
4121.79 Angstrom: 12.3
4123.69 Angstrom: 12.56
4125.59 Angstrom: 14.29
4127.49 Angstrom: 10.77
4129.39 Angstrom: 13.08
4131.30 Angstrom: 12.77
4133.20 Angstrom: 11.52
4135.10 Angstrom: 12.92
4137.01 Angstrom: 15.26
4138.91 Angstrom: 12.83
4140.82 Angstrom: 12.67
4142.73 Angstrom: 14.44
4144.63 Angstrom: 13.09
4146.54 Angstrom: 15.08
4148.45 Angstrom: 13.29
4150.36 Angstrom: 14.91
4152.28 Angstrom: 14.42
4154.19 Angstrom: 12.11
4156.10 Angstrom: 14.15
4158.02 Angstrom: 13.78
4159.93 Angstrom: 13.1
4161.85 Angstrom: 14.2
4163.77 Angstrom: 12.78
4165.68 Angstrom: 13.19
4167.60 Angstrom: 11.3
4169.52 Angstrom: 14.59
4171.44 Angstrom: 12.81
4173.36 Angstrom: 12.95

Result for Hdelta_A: 3.2 Angstrom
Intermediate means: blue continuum 13.4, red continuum 13.5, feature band 12.3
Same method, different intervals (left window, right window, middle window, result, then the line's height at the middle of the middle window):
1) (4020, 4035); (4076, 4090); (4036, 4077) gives -0.6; 13.4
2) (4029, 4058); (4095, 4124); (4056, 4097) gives -1.9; 12.9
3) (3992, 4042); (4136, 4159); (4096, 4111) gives 2.6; 13.9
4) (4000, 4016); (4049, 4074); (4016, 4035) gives 0.8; 14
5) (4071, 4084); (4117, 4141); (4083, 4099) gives 1.0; 13.3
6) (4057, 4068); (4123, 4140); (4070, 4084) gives 0.2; 13.8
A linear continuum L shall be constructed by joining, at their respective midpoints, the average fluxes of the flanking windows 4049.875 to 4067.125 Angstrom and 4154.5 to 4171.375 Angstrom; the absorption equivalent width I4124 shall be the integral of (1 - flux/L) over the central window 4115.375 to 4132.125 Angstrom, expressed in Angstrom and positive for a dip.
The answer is 1.2 Angstrom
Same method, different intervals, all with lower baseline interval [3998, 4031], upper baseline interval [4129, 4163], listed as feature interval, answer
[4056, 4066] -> -0.1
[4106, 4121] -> 0.7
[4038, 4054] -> 0.3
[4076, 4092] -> 0.3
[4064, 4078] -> 0.4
